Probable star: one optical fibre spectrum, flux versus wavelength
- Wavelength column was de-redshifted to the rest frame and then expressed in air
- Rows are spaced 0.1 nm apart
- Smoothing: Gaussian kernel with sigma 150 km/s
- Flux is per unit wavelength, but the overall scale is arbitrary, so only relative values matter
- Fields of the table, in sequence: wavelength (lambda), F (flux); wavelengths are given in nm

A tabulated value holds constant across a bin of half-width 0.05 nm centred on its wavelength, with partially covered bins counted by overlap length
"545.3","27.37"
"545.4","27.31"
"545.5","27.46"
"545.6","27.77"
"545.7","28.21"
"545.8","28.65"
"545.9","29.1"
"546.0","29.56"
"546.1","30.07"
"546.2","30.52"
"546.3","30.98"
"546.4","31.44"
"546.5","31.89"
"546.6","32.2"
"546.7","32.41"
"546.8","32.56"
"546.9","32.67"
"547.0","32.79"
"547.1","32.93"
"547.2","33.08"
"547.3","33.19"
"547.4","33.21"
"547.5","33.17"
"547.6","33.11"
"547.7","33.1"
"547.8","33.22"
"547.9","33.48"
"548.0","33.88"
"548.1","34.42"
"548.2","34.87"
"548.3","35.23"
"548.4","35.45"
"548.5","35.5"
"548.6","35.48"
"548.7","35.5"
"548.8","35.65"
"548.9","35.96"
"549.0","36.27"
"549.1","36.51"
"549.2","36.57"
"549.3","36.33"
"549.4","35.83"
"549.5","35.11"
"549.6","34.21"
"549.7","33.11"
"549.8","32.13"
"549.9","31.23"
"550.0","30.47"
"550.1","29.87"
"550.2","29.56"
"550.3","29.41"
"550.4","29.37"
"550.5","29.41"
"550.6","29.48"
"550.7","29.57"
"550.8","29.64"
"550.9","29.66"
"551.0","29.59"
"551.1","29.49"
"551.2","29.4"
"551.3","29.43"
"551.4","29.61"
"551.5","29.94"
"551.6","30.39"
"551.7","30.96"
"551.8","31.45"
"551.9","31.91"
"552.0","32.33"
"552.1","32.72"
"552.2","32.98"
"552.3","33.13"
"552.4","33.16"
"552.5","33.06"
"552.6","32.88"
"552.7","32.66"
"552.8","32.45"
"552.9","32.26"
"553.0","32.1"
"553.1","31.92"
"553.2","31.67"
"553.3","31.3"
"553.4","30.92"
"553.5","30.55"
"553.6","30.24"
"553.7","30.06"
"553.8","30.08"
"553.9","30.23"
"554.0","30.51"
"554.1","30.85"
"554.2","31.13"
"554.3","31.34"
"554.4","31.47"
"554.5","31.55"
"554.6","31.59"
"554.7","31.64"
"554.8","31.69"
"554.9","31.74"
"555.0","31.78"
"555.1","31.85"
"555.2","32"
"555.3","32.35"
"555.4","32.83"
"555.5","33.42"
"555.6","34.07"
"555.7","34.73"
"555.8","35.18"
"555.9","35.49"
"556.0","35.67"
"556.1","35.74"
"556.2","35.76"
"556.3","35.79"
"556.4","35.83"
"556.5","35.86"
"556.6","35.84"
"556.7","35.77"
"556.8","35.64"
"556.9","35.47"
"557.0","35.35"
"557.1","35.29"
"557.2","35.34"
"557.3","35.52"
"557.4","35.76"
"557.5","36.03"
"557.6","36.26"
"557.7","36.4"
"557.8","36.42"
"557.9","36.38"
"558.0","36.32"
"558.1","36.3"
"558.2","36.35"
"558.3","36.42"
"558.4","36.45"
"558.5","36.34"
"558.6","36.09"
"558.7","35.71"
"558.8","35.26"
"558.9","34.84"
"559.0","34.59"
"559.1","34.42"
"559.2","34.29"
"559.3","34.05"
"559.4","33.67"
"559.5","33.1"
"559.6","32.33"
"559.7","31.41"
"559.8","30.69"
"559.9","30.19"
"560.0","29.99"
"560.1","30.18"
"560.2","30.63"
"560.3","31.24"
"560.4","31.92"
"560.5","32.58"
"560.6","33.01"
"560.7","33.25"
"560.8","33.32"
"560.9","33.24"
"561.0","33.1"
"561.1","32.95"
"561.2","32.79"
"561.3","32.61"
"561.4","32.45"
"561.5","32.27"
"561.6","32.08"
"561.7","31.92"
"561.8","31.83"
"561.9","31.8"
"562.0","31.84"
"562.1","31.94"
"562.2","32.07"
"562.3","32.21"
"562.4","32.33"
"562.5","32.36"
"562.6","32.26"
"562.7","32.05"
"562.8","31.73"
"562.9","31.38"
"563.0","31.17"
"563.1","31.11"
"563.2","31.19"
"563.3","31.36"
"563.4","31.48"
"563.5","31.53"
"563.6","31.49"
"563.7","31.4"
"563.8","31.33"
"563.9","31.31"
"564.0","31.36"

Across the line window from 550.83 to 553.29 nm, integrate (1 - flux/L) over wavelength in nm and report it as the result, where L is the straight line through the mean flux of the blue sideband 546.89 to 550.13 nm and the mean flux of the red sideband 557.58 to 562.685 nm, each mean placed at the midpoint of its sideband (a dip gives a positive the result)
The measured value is 0.18 nm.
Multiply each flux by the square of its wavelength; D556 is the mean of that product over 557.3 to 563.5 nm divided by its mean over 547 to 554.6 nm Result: 1.07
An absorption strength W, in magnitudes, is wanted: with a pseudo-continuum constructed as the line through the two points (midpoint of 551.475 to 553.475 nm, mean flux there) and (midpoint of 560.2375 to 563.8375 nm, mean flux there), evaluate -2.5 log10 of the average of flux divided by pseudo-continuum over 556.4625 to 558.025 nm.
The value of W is -0.12 mag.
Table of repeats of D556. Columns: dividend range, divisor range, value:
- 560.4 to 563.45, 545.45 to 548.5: 1.06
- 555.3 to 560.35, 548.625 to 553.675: 1.11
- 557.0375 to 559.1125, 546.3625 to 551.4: 1.13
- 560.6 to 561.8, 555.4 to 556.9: 0.94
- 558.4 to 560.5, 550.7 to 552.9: 1.09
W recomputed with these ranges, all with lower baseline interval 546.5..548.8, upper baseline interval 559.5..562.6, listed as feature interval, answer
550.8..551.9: 0.109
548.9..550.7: 0.026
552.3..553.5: 0.029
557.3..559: -0.115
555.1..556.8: -0.066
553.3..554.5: 0.075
